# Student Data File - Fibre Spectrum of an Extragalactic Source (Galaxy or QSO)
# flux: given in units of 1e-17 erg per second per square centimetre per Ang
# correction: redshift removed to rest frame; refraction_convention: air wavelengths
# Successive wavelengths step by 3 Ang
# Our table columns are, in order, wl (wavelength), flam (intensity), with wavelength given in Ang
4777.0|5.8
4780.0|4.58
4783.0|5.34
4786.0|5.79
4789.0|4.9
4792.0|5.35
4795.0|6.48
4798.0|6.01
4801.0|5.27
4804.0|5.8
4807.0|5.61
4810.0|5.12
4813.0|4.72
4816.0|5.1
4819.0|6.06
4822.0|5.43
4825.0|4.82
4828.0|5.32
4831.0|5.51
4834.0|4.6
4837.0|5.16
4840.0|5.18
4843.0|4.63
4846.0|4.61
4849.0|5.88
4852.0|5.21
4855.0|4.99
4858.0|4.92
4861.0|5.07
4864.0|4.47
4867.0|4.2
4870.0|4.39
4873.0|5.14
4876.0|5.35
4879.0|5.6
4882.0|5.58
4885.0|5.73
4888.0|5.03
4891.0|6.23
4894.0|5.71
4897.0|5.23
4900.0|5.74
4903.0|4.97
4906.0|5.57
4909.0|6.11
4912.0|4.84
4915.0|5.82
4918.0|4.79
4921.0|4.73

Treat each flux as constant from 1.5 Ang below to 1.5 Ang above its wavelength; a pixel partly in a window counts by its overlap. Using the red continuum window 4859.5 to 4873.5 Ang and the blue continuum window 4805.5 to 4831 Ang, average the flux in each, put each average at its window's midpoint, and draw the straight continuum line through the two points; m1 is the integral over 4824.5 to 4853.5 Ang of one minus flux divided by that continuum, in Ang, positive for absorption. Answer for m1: -0.6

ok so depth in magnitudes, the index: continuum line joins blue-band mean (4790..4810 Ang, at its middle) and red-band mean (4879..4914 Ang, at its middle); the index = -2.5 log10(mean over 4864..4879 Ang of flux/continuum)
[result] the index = 0.16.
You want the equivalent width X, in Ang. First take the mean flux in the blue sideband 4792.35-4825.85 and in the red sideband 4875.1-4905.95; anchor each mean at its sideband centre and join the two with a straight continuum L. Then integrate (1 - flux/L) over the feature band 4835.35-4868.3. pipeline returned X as 3.4 Ang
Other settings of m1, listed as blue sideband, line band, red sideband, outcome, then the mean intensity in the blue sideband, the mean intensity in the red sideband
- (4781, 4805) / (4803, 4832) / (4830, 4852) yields -0.04 Ang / 5.59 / 5.08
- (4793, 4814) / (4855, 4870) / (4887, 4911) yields 2.44 Ang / 5.59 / 5.57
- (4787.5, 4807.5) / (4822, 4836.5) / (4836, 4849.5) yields 0.29 Ang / 5.63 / 5.03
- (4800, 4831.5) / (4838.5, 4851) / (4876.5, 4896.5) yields 0.85 Ang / 5.34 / 5.61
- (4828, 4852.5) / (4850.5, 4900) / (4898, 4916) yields 1.09 Ang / 5.11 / 5.49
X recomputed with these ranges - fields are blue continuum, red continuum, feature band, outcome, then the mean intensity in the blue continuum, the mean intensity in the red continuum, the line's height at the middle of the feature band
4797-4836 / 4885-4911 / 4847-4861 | 0.6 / 5.33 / 5.57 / 5.44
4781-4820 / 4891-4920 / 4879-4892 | -0.4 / 5.48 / 5.45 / 5.46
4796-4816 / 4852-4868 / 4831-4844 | 0.2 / 5.42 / 4.79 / 5.06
